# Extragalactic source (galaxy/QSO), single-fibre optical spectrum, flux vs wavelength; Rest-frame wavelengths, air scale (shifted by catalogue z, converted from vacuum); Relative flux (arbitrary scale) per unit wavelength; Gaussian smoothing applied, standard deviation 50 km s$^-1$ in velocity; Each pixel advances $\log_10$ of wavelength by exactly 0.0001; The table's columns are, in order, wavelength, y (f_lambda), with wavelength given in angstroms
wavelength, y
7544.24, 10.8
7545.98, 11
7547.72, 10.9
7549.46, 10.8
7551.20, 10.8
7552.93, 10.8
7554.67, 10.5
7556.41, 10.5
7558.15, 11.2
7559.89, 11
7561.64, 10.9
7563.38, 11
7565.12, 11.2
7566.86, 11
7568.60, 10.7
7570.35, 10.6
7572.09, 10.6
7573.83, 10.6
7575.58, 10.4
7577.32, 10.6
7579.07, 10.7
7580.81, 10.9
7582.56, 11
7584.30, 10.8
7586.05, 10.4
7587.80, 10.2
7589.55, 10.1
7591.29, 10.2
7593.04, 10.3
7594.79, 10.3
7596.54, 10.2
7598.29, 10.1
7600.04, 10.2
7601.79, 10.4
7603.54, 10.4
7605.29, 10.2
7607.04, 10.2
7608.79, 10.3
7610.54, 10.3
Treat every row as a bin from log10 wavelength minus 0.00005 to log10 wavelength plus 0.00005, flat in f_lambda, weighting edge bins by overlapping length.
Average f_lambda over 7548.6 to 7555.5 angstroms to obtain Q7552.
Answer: 10.7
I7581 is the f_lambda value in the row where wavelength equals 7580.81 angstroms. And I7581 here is 10.9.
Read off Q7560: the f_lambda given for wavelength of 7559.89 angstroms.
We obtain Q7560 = 11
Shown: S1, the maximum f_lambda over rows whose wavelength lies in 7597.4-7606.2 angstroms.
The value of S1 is 10.4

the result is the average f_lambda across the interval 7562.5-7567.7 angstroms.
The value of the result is 11.1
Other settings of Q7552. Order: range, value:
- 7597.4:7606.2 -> 10.3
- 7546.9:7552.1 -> 10.8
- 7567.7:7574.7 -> 10.6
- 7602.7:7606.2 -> 10.3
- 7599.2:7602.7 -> 10.3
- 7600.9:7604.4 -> 10.4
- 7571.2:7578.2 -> 10.6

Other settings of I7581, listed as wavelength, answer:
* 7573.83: 10.6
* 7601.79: 10.4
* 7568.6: 10.7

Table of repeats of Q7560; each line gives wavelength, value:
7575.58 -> 10.4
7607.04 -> 10.2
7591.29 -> 10.2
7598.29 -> 10.1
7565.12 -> 11.2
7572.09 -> 10.6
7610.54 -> 10.3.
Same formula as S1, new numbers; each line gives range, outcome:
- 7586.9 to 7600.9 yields 10.3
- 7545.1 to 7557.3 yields 11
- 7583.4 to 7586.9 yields 10.8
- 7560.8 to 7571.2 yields 11.2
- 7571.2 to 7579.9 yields 10.7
